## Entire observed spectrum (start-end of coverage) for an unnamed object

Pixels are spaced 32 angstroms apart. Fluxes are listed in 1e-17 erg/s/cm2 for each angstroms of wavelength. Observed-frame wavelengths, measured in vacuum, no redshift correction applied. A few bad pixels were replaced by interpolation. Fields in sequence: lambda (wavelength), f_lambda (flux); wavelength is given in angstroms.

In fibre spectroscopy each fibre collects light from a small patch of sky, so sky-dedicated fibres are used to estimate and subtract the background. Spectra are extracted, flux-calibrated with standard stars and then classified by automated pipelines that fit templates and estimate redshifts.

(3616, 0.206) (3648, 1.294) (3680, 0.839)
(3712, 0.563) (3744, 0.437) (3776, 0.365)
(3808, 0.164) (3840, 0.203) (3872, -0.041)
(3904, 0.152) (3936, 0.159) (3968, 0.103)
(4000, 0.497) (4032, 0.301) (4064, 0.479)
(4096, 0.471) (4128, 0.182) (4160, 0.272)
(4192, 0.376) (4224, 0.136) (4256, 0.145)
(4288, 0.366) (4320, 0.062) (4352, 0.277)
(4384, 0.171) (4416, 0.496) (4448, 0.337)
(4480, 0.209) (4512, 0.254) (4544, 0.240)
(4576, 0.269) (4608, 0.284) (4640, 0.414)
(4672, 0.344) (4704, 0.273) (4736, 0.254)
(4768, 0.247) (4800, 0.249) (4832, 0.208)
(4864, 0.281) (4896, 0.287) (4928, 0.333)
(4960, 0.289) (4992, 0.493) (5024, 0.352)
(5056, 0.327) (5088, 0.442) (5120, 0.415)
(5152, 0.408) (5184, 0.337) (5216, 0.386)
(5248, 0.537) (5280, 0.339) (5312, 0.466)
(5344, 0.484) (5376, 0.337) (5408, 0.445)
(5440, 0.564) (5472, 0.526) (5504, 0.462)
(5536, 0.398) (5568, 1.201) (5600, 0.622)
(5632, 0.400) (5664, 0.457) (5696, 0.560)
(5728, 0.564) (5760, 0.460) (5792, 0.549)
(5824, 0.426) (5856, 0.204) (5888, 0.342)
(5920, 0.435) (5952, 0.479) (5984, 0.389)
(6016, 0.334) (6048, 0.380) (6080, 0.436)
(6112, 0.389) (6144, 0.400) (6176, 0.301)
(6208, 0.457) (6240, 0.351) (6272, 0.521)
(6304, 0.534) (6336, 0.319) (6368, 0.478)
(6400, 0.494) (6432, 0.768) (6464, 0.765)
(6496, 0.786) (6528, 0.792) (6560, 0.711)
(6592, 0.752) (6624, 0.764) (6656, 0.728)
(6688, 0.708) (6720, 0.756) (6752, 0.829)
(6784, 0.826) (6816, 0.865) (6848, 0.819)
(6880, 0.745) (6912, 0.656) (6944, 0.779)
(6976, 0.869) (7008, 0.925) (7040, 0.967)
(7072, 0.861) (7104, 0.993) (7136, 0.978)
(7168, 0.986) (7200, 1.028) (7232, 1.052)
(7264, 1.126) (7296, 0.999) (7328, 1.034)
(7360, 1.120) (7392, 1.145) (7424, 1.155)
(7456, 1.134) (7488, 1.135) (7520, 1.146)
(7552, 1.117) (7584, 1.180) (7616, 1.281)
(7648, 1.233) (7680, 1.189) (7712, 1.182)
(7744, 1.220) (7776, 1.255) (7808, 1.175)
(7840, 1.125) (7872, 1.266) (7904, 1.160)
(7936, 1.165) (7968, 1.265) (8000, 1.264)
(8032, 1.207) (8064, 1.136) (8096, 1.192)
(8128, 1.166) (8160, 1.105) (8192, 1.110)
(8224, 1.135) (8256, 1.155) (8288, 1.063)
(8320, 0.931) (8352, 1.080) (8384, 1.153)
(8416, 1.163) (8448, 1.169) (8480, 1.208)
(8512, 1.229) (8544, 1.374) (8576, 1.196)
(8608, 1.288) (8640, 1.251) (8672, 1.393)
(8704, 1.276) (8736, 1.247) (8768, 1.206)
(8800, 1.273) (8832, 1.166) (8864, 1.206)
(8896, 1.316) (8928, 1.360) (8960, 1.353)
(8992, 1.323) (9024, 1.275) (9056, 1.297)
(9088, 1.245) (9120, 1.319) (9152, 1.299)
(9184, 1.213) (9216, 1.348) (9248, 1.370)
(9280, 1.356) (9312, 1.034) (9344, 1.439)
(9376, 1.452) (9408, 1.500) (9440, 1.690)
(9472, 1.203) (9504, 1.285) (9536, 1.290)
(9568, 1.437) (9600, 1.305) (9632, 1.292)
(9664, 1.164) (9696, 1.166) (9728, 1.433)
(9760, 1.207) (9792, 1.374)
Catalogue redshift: 0.61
